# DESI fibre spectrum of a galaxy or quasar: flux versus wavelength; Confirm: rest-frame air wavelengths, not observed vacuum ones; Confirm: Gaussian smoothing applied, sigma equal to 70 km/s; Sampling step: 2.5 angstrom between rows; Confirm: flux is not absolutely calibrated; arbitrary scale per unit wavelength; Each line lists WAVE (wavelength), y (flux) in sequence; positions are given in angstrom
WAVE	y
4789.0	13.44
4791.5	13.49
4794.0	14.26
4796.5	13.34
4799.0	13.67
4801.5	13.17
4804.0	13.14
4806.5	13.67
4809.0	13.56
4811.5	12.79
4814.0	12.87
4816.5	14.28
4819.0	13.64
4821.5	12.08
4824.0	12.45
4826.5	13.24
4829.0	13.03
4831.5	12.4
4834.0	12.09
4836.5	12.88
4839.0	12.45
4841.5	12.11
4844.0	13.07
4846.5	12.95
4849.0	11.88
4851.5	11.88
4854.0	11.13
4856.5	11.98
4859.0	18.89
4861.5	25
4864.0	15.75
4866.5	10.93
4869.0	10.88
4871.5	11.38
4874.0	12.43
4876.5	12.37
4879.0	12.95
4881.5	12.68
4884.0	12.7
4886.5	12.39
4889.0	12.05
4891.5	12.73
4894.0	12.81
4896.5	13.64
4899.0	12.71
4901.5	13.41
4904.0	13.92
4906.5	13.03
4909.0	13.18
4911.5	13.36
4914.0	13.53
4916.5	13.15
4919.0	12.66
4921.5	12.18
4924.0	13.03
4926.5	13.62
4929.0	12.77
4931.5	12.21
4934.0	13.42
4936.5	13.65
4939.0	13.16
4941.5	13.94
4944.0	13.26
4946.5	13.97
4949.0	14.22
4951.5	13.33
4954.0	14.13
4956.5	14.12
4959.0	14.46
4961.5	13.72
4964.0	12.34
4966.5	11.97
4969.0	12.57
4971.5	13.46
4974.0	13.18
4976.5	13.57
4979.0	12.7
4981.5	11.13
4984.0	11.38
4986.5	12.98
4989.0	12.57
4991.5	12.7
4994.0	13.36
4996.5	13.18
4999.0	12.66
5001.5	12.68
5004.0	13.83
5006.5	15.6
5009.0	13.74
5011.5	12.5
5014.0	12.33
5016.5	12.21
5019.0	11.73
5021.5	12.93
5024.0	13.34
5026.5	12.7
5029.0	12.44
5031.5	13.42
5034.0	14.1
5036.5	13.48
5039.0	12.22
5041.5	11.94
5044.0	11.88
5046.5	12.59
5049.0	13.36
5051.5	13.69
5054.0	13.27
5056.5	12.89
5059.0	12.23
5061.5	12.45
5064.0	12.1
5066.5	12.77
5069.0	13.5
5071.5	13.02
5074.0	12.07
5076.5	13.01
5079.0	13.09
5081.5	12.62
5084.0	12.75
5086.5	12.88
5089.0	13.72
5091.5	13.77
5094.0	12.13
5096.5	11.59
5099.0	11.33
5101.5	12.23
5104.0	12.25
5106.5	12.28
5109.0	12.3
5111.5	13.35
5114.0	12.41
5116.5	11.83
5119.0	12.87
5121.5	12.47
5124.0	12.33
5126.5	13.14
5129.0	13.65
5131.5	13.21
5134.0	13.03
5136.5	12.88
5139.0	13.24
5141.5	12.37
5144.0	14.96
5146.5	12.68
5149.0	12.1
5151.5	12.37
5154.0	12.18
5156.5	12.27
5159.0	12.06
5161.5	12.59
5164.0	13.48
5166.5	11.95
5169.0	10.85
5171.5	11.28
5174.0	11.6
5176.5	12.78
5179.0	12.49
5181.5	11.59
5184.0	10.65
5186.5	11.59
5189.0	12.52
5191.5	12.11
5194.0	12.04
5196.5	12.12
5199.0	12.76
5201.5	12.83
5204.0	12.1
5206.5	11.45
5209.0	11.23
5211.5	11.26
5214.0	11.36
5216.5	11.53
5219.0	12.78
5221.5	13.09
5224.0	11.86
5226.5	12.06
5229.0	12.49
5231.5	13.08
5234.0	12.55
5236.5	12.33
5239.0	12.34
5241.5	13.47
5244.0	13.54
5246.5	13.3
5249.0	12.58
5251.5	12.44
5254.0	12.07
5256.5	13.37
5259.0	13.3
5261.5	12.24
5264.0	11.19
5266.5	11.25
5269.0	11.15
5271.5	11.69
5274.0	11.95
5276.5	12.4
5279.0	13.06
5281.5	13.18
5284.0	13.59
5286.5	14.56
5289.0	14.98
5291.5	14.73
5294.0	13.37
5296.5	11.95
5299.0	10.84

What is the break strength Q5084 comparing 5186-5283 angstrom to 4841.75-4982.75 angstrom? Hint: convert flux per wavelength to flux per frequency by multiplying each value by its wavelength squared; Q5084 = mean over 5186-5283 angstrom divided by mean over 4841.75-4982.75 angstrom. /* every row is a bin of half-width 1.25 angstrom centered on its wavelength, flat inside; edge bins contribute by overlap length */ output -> 1.06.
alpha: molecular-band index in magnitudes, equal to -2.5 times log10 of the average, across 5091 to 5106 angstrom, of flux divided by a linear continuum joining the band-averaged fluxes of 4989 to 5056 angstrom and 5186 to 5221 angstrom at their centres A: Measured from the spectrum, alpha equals 0.04 mag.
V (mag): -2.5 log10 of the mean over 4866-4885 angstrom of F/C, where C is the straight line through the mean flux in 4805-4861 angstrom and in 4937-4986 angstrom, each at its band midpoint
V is 0.09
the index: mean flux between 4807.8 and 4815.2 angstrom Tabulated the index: 13.1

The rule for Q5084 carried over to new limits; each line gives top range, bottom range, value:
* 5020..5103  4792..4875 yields 1.05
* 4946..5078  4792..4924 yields 1.05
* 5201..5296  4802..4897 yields 1.12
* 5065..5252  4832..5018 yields 1.04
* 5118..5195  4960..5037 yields 1.02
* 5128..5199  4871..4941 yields 1.06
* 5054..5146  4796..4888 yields 1.07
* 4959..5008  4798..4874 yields 1.04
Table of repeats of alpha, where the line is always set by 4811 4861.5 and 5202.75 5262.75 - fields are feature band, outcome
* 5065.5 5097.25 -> -0.01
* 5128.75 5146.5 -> -0.06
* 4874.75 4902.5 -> 0.03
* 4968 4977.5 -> -0.02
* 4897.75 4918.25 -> -0.02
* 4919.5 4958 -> -0.03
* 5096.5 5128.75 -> 0.02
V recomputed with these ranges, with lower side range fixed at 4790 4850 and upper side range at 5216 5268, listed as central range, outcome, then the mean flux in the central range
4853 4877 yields -0.095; 14.2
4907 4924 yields -0.008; 13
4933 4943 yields -0.054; 13.5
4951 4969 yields -0.043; 13.4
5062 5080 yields -0.004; 12.8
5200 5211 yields 0.061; 11.9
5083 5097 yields -0.014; 12.9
